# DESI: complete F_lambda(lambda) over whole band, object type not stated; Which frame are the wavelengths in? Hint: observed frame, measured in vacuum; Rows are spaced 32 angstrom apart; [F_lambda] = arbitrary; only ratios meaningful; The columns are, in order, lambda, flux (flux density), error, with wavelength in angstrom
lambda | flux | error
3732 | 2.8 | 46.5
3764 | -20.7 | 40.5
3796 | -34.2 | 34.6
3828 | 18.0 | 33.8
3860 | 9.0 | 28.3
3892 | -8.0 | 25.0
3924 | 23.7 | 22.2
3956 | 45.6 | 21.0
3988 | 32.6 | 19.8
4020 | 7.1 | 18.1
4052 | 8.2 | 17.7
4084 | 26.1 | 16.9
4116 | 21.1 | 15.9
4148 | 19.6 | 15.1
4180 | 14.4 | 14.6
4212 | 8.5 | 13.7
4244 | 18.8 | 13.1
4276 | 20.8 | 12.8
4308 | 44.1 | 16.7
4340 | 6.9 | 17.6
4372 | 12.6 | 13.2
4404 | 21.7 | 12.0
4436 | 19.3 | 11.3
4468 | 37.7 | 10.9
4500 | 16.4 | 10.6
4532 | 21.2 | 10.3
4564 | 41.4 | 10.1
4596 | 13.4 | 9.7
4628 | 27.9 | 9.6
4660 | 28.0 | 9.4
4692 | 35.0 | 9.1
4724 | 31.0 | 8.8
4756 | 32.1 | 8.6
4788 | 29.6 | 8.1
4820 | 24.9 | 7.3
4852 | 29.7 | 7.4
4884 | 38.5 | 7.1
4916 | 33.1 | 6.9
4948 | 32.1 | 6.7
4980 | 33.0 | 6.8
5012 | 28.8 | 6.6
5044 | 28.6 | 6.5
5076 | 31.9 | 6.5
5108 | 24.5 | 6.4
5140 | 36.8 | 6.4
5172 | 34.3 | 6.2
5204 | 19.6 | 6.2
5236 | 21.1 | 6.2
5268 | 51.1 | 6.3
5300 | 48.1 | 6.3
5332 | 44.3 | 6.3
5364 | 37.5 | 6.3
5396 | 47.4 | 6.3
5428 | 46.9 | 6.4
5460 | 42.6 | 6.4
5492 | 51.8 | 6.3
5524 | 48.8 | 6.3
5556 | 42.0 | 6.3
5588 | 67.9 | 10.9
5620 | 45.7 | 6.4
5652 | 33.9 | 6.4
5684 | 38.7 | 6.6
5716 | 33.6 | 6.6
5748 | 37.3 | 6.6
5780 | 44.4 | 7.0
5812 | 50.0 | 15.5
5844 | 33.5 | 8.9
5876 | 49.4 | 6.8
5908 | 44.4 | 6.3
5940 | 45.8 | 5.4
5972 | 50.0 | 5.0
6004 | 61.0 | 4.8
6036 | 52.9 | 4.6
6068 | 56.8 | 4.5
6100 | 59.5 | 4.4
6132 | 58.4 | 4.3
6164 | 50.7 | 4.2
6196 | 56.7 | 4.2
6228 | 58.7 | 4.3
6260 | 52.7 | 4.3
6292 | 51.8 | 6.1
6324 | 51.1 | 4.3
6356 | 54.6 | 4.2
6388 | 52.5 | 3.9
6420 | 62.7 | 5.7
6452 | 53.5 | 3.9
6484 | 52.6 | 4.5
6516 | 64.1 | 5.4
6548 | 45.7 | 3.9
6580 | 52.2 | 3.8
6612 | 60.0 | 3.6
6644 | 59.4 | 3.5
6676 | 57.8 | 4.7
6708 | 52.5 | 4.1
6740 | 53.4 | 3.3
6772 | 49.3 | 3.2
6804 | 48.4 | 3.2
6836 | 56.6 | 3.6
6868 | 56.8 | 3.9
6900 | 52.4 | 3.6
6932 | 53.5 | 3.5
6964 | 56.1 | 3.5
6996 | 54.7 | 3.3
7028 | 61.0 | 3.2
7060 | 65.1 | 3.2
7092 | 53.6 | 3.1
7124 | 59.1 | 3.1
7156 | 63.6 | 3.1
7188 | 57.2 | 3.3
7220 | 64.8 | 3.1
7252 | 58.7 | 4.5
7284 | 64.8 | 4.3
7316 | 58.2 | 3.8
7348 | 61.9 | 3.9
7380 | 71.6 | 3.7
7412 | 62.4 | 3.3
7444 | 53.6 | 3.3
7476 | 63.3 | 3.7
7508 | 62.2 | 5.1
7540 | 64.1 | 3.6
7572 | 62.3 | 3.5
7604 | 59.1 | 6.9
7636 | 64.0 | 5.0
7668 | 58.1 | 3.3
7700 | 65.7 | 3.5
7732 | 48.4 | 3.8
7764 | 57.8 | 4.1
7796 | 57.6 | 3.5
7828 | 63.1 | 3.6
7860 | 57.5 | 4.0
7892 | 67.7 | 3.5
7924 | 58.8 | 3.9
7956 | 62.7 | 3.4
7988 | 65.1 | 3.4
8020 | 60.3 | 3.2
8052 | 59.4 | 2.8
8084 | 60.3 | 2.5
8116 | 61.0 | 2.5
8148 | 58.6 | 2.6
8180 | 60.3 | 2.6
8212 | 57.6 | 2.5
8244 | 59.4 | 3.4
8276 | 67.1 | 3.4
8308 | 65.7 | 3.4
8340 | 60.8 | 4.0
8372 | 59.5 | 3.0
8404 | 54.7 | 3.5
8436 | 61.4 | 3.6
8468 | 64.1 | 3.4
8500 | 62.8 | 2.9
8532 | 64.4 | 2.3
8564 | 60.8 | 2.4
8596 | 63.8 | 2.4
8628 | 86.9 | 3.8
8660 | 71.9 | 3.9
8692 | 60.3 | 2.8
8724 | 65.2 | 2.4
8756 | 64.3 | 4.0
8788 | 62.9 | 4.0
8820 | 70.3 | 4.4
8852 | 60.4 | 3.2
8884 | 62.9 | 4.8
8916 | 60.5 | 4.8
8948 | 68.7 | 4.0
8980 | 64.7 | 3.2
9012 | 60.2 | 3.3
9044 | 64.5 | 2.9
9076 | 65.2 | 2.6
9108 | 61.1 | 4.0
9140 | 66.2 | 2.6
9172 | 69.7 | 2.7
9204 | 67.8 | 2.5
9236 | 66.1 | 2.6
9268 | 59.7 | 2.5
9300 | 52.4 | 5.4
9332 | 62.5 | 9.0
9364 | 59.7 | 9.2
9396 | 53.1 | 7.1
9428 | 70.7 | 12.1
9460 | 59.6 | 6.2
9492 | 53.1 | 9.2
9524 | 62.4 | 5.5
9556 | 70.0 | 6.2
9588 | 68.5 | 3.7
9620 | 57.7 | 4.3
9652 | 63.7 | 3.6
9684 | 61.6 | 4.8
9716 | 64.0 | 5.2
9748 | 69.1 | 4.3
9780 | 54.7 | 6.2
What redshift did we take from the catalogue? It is 0.31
